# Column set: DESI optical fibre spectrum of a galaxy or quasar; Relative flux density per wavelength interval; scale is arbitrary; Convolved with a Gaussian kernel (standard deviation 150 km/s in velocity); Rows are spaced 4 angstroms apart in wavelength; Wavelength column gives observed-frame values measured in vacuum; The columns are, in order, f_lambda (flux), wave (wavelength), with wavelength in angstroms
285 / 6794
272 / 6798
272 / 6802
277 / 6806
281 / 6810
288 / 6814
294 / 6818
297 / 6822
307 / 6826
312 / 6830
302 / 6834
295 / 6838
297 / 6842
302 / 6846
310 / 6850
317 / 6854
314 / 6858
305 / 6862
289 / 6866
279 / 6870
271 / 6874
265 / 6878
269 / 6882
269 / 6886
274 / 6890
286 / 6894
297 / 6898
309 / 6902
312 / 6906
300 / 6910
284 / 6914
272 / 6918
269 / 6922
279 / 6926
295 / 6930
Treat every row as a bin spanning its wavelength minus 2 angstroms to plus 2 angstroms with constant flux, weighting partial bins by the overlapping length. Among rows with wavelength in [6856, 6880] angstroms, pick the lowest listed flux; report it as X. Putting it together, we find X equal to 265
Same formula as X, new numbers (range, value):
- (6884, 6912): 269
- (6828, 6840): 295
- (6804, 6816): 277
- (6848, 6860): 310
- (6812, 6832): 288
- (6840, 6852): 297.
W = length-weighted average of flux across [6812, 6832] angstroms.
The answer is 300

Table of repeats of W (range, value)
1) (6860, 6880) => 282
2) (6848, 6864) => 312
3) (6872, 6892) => 270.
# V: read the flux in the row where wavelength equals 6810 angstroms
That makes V 281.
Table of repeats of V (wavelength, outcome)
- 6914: 284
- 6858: 314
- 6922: 269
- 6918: 272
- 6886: 269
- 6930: 295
